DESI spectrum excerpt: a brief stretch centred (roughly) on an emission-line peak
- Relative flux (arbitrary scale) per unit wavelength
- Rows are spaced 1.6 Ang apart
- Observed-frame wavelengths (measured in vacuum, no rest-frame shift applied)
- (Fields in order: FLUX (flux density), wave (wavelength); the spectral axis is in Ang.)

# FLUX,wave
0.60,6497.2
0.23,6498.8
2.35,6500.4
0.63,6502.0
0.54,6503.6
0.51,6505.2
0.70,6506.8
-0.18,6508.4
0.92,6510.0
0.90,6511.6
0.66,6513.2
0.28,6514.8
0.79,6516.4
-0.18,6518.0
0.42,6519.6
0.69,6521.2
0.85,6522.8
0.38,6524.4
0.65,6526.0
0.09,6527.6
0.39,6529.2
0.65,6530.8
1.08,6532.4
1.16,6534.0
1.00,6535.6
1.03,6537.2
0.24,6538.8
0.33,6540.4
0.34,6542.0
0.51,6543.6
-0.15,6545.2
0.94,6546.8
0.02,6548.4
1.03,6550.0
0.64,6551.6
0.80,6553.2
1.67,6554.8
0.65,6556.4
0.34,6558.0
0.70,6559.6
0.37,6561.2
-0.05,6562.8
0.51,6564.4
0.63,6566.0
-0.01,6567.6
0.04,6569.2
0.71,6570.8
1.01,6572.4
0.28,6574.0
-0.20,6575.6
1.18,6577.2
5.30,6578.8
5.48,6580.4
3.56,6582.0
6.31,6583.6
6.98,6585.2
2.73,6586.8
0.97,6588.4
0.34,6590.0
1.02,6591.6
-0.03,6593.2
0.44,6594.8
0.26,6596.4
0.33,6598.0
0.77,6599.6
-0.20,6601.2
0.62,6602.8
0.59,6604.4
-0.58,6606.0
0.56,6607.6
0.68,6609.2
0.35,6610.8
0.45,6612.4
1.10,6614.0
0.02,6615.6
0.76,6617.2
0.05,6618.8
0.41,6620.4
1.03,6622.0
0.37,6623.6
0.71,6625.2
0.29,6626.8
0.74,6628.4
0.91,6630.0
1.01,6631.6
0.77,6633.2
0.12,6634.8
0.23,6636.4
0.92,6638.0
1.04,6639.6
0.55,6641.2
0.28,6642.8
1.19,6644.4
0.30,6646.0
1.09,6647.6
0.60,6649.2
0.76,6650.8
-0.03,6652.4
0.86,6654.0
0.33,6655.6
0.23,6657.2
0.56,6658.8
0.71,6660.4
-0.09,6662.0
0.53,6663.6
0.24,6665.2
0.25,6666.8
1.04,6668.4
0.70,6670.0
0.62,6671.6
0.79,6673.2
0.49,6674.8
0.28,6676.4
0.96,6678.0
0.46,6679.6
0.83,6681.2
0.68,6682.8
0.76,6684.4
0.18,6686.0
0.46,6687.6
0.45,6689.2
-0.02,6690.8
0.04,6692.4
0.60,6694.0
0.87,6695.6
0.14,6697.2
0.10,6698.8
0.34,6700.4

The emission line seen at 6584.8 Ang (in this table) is [O II]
